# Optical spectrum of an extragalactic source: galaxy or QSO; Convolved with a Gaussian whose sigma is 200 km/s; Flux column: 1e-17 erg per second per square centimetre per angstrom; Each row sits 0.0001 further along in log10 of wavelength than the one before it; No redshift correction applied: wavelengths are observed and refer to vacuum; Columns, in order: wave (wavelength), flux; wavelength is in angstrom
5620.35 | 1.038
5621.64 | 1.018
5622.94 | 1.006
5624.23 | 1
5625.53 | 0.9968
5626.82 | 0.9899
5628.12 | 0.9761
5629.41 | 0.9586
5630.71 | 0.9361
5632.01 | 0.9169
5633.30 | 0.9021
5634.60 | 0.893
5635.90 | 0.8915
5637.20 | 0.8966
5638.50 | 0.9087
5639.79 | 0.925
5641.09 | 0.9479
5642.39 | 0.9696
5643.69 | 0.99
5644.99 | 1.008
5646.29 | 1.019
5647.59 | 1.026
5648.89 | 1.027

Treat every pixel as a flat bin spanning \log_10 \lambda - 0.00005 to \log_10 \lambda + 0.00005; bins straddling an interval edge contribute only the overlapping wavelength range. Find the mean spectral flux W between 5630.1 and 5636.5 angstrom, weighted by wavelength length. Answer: 0.908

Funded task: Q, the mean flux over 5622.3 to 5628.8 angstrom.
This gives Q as 0.995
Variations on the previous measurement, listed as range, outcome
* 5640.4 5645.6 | 0.978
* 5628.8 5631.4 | 0.944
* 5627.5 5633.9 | 0.939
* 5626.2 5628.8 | 0.983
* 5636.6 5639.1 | 0.902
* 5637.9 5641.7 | 0.929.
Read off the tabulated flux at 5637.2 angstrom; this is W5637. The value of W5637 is 0.8966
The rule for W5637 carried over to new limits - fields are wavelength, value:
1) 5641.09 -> 0.9479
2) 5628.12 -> 0.9761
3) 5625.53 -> 0.9968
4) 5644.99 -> 1.008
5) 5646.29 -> 1.019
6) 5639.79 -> 0.925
